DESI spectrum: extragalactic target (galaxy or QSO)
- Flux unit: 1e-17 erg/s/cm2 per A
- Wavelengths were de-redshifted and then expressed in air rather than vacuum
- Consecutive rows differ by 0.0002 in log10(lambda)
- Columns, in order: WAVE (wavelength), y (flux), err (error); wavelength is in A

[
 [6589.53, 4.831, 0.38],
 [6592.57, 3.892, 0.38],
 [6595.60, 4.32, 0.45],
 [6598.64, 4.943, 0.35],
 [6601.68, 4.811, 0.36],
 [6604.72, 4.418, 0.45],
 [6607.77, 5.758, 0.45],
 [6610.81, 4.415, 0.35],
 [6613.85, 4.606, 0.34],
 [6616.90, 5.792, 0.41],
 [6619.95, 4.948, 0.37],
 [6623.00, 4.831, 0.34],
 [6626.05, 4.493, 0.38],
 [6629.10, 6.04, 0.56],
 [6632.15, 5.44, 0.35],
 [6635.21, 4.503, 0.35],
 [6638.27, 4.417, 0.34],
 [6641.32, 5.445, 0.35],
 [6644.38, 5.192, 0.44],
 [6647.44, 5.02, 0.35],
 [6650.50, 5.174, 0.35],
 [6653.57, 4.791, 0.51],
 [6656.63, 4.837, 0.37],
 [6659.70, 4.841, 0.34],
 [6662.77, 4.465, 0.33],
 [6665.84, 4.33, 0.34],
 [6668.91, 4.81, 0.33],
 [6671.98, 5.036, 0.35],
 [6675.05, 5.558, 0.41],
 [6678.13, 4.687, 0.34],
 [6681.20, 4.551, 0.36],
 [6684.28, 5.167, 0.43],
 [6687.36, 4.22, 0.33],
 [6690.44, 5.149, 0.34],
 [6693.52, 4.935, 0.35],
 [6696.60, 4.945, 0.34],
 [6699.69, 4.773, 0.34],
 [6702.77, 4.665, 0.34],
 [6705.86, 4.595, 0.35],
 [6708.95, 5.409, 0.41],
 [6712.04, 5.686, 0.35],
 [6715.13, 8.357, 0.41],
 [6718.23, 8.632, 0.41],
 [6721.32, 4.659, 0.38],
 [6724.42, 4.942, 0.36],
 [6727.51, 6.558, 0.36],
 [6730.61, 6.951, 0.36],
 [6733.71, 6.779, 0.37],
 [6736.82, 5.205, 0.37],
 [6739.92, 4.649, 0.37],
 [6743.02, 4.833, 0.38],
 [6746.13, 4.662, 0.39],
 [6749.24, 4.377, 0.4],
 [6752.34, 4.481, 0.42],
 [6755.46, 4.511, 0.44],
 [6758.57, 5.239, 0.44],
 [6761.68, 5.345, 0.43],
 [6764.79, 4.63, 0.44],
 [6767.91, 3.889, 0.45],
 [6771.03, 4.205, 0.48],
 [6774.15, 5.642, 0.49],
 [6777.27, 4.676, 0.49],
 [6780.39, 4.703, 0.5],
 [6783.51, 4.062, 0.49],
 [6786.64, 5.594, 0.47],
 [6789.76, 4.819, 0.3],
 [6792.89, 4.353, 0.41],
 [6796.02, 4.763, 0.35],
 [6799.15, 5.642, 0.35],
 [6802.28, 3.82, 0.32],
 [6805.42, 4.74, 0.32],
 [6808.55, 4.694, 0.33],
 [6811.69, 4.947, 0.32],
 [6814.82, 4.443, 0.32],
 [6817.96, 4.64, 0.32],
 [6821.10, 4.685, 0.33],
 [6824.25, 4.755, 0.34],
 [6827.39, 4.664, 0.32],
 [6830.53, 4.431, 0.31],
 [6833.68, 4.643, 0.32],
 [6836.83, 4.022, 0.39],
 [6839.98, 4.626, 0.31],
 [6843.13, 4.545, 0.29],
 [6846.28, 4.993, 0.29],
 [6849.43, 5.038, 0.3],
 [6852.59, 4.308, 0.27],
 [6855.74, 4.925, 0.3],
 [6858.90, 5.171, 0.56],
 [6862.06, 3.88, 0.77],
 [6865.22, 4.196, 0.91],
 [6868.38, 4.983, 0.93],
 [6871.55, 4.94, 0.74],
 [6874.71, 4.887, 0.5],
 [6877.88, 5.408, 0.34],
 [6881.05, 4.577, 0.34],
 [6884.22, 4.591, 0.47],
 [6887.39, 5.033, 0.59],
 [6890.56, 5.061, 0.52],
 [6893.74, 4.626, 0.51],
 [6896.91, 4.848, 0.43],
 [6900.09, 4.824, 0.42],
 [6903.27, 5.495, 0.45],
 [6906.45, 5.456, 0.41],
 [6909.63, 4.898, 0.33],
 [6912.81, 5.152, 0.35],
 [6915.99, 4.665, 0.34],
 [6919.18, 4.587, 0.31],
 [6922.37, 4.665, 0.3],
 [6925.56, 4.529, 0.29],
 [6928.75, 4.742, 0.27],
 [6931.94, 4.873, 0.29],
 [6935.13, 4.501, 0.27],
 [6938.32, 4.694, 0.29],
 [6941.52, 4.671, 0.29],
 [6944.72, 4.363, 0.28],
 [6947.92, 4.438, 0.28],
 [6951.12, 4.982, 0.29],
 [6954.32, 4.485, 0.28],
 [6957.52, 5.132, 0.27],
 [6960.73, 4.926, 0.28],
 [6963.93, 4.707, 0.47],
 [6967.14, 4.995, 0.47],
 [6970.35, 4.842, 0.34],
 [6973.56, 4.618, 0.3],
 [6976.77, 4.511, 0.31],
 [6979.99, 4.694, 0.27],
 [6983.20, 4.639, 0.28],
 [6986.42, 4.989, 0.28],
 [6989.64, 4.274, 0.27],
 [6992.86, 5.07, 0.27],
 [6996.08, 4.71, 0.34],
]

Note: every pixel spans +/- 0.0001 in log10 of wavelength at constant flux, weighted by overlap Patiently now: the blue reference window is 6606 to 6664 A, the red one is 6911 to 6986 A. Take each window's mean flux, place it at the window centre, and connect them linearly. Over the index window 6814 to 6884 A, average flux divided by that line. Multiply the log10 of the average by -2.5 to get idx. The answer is 0.03 mag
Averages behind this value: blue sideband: 5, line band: 4.67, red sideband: 4.72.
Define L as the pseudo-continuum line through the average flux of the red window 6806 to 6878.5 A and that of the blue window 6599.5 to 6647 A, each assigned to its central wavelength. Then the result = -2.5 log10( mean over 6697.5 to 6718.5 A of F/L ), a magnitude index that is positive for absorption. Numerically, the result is -0.19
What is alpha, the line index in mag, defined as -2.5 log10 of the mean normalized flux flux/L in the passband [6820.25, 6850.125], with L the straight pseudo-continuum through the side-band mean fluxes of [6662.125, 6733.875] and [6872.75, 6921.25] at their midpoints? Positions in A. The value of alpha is 0.10 mag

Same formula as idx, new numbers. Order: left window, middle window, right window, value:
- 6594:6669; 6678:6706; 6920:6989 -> 0.019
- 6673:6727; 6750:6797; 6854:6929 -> 0.098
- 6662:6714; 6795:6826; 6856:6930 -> 0.036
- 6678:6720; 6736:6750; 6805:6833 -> 0.090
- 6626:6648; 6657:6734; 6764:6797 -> -0.093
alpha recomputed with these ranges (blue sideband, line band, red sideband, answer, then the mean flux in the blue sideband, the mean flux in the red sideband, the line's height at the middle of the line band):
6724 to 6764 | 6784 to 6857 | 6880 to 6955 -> 0.08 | 5.27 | 4.79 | 5.06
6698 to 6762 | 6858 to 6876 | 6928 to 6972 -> 0.08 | 5.49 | 4.74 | 5.02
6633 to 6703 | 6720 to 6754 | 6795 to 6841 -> -0.11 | 4.86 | 4.63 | 4.75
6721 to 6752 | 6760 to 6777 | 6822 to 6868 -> 0.09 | 5.36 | 4.6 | 5.13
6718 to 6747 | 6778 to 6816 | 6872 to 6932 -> 0.14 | 5.68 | 4.89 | 5.38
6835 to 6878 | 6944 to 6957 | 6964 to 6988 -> 0.02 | 4.68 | 4.75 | 4.74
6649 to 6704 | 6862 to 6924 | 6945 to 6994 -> -0.02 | 4.83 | 4.74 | 4.76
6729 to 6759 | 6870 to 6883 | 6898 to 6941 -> 0.00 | 5.17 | 4.85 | 4.93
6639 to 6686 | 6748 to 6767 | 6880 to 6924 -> 0.04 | 4.92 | 4.89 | 4.91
